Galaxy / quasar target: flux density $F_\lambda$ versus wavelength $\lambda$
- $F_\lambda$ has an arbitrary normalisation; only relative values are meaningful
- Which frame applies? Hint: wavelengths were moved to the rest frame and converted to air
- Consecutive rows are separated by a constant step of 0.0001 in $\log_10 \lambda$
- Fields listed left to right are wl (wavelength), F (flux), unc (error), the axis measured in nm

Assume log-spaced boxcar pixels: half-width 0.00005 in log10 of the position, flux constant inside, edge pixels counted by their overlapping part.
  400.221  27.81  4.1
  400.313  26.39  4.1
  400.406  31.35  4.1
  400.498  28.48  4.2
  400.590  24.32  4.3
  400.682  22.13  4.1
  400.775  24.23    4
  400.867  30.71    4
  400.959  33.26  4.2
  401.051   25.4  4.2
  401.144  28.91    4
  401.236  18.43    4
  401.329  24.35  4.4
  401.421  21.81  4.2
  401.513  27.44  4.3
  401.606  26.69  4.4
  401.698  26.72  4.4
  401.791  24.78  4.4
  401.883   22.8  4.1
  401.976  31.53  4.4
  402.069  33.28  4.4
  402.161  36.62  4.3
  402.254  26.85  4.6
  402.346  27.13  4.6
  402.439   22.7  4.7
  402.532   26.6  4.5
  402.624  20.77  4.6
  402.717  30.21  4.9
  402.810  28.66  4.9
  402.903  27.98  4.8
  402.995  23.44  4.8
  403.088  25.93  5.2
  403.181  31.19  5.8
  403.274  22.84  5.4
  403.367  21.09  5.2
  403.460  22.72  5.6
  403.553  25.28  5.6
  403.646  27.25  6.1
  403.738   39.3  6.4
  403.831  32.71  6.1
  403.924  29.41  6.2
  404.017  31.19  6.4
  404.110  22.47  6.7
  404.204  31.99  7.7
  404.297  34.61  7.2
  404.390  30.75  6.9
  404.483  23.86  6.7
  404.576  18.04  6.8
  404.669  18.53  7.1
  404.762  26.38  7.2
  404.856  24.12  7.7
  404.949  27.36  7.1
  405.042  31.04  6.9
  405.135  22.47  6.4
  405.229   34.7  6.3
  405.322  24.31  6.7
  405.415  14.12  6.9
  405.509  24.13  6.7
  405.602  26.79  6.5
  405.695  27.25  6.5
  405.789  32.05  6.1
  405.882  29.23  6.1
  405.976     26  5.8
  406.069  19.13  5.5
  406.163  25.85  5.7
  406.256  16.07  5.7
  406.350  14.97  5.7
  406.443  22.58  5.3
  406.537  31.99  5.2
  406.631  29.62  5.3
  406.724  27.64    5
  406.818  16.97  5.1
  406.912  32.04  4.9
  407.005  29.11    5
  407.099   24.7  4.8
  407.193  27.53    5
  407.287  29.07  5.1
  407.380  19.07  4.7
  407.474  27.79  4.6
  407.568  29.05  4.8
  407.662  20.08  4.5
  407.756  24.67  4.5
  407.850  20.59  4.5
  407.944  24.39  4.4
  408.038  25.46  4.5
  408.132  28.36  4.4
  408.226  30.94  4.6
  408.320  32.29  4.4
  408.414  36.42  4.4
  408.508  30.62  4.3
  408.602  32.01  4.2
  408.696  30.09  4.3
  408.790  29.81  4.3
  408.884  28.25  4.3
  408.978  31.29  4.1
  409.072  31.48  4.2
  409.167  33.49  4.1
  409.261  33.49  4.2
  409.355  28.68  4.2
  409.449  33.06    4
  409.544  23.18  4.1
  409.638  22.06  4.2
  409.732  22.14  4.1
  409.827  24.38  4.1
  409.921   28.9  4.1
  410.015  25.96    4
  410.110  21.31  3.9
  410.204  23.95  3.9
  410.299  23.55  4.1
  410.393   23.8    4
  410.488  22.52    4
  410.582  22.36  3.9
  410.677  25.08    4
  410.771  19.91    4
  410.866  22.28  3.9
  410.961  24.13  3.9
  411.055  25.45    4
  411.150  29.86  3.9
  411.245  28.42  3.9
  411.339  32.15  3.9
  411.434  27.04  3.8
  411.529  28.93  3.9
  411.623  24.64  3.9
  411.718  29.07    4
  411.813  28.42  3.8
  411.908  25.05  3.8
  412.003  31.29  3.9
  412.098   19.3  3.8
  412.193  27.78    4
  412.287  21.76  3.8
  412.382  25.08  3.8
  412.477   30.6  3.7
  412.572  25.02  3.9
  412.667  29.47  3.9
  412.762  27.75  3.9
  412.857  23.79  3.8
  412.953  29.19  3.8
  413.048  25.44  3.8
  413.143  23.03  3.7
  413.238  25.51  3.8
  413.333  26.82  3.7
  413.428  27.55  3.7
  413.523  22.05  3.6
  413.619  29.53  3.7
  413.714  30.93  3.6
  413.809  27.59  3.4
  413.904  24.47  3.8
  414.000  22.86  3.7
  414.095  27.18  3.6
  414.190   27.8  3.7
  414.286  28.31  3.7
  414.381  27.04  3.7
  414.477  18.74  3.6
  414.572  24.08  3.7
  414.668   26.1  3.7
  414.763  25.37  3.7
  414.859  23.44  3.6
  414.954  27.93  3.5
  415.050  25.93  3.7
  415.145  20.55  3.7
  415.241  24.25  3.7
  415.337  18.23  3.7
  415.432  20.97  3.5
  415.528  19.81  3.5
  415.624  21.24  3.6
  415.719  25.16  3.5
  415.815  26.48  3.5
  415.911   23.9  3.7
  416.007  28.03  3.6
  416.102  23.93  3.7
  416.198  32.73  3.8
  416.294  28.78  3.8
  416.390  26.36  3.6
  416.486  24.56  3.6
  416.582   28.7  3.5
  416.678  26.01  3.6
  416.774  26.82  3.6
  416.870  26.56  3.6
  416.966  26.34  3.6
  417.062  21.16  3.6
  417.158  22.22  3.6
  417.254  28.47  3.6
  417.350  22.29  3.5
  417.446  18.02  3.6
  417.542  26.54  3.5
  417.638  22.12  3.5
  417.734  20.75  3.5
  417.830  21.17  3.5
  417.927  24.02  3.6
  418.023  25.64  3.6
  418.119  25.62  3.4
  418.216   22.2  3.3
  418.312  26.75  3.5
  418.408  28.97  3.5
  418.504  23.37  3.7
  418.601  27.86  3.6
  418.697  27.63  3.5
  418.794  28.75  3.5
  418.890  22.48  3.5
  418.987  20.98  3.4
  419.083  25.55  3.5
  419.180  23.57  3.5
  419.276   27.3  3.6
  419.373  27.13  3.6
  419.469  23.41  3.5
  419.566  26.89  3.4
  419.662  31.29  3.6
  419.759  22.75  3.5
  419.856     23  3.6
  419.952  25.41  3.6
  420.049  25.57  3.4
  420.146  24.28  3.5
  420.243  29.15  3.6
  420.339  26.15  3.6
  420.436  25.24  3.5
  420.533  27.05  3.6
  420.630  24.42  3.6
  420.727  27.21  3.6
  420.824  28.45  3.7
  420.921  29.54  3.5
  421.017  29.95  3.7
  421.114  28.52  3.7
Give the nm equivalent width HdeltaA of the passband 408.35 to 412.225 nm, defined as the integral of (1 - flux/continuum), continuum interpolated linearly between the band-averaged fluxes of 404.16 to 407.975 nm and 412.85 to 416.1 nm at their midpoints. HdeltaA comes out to -0.30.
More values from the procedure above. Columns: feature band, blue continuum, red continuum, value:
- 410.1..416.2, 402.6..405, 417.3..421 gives 0.13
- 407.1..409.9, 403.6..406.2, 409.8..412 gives -0.18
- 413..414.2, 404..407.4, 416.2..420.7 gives -0.04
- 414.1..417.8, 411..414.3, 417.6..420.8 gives 0.20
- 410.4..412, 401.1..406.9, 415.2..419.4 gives -0.04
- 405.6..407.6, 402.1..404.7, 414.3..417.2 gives 0.07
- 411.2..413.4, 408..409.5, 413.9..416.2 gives 0.04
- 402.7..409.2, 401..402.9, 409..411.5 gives -0.12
